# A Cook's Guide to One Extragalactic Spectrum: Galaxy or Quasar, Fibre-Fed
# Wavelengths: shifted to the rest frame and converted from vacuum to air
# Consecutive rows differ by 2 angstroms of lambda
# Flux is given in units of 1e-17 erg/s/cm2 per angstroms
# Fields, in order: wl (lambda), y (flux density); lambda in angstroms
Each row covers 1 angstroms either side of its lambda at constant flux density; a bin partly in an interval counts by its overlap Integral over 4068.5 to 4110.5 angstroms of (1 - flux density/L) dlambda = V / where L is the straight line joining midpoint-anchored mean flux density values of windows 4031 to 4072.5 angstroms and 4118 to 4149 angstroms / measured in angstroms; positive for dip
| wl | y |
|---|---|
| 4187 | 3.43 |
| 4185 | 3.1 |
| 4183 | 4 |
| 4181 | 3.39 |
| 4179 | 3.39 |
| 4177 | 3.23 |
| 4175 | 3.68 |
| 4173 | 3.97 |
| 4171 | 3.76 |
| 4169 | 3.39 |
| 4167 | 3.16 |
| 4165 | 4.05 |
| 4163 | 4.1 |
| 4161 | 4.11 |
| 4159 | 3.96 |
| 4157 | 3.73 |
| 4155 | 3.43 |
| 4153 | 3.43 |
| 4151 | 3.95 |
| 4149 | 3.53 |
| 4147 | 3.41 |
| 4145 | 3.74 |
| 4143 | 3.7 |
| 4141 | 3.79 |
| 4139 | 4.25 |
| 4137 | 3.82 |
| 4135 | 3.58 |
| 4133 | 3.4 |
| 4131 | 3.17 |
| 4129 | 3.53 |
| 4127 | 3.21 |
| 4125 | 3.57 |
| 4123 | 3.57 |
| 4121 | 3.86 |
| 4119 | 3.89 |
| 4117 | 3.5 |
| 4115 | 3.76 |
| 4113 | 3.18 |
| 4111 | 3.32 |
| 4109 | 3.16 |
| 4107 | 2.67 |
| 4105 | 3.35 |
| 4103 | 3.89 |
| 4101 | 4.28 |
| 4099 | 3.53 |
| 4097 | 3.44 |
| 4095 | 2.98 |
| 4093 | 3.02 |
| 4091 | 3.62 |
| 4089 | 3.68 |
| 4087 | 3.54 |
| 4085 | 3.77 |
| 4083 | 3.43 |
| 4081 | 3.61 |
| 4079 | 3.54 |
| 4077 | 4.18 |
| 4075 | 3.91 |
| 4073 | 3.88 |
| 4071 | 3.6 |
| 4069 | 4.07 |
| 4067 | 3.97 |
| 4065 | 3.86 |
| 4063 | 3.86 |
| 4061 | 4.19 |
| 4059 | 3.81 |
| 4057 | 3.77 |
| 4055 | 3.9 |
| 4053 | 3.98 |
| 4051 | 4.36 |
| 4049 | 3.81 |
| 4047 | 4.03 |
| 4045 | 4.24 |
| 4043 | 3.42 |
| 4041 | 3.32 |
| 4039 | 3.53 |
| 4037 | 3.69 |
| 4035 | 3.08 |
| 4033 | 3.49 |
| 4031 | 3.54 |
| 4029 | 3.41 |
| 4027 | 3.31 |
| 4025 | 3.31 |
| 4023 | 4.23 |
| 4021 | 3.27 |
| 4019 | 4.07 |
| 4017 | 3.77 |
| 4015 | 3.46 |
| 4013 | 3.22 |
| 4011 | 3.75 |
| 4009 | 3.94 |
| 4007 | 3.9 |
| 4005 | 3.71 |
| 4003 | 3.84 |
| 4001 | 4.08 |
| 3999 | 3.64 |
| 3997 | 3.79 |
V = 1.7 angstroms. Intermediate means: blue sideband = 3.79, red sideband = 3.63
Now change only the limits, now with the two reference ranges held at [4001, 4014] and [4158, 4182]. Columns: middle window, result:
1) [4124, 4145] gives 0.5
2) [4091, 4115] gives 2.2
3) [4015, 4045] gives 1.5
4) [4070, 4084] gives 0.0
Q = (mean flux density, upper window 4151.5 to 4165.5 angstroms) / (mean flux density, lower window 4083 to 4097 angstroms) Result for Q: 1.11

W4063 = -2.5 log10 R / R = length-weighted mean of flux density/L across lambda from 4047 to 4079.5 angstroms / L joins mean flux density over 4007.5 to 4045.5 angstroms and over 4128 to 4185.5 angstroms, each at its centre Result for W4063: -0.10 mag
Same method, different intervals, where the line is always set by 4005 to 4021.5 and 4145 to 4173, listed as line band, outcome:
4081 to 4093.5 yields 0.048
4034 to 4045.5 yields 0.052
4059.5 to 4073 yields -0.064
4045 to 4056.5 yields -0.094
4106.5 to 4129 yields 0.077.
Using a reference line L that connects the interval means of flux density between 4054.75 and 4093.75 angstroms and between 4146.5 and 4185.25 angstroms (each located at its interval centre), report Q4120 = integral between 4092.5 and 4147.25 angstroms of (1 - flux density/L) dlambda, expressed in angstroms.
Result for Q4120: 2.66 angstroms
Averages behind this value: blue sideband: 3.76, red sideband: 3.65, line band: 3.53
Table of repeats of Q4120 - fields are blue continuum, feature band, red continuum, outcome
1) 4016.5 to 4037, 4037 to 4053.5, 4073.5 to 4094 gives -1.1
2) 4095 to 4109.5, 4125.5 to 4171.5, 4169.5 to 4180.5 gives -1.6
